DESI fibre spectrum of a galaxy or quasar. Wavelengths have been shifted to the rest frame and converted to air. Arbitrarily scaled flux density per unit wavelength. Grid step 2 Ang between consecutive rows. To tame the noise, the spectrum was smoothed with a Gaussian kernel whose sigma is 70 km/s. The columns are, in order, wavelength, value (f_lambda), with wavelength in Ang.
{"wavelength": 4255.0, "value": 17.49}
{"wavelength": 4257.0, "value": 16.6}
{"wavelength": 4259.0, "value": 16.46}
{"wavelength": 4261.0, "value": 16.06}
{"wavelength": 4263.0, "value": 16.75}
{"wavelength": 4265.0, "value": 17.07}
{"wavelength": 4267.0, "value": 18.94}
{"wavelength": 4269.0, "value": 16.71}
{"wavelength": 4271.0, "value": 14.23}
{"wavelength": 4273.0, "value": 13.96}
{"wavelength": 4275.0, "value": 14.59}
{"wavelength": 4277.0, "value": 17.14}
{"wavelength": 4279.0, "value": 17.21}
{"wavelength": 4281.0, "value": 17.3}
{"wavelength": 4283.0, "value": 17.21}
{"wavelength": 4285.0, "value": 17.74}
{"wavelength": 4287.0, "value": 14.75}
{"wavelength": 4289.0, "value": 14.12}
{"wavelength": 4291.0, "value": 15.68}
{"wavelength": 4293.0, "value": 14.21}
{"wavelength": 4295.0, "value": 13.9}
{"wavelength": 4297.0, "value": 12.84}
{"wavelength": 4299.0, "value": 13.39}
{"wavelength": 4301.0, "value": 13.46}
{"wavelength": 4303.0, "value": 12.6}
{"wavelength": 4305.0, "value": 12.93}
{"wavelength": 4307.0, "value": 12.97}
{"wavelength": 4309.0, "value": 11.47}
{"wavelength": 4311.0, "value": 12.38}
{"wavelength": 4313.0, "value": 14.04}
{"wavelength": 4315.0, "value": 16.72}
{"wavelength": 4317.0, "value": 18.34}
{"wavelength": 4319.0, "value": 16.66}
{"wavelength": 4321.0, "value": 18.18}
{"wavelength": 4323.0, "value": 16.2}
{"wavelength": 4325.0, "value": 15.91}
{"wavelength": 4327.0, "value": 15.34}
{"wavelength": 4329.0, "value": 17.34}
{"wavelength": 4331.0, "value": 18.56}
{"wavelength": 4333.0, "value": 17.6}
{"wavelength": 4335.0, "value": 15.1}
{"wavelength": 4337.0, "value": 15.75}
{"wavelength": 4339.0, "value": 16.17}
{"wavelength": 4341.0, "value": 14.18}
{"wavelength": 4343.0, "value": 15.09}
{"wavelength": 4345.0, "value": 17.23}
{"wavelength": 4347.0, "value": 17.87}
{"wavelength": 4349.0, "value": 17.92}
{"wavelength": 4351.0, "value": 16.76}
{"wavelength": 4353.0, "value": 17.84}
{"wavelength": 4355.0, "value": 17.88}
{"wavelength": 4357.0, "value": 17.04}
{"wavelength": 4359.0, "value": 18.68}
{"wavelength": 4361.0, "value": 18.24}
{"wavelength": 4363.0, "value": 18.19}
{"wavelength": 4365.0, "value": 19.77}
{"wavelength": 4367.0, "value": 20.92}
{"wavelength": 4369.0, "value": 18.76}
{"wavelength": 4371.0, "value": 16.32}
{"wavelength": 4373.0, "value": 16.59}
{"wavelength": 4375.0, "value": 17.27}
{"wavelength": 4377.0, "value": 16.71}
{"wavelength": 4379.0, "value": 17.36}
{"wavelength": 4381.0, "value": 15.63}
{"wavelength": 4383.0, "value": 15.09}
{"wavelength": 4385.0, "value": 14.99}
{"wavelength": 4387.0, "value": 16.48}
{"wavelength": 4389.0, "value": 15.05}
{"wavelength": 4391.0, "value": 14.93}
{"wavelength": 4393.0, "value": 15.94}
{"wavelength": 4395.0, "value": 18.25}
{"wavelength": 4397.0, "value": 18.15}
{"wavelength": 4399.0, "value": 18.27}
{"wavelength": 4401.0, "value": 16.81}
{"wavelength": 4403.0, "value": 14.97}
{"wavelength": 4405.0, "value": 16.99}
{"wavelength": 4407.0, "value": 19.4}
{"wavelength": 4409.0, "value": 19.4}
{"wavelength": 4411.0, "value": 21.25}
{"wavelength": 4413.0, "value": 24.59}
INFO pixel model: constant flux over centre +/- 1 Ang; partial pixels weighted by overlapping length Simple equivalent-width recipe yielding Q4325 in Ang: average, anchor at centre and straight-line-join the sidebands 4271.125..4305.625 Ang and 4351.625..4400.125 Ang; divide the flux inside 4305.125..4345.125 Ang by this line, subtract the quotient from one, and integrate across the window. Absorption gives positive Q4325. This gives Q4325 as 0.6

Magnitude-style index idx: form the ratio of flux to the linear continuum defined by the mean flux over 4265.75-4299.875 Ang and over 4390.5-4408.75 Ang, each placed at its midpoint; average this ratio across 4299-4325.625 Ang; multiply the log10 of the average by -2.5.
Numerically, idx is 0.09 mag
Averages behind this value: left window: 15.5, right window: 17.2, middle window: 14.7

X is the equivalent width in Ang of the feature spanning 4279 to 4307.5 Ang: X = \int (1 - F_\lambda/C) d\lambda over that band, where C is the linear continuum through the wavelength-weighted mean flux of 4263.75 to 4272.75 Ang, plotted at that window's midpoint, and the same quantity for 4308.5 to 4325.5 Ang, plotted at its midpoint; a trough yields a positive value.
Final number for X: 2.6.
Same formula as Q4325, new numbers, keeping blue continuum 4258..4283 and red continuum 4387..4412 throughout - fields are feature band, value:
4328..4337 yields -0.1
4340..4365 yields -0.4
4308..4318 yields 1.3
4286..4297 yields 1.5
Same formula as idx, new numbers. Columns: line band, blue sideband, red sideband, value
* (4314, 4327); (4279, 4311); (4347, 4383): -0.09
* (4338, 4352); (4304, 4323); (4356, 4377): 0.02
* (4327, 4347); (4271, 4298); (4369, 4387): -0.03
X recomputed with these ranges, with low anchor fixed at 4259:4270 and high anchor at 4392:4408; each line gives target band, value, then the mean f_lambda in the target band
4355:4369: -1.19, 18.7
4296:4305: 2.14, 13.1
